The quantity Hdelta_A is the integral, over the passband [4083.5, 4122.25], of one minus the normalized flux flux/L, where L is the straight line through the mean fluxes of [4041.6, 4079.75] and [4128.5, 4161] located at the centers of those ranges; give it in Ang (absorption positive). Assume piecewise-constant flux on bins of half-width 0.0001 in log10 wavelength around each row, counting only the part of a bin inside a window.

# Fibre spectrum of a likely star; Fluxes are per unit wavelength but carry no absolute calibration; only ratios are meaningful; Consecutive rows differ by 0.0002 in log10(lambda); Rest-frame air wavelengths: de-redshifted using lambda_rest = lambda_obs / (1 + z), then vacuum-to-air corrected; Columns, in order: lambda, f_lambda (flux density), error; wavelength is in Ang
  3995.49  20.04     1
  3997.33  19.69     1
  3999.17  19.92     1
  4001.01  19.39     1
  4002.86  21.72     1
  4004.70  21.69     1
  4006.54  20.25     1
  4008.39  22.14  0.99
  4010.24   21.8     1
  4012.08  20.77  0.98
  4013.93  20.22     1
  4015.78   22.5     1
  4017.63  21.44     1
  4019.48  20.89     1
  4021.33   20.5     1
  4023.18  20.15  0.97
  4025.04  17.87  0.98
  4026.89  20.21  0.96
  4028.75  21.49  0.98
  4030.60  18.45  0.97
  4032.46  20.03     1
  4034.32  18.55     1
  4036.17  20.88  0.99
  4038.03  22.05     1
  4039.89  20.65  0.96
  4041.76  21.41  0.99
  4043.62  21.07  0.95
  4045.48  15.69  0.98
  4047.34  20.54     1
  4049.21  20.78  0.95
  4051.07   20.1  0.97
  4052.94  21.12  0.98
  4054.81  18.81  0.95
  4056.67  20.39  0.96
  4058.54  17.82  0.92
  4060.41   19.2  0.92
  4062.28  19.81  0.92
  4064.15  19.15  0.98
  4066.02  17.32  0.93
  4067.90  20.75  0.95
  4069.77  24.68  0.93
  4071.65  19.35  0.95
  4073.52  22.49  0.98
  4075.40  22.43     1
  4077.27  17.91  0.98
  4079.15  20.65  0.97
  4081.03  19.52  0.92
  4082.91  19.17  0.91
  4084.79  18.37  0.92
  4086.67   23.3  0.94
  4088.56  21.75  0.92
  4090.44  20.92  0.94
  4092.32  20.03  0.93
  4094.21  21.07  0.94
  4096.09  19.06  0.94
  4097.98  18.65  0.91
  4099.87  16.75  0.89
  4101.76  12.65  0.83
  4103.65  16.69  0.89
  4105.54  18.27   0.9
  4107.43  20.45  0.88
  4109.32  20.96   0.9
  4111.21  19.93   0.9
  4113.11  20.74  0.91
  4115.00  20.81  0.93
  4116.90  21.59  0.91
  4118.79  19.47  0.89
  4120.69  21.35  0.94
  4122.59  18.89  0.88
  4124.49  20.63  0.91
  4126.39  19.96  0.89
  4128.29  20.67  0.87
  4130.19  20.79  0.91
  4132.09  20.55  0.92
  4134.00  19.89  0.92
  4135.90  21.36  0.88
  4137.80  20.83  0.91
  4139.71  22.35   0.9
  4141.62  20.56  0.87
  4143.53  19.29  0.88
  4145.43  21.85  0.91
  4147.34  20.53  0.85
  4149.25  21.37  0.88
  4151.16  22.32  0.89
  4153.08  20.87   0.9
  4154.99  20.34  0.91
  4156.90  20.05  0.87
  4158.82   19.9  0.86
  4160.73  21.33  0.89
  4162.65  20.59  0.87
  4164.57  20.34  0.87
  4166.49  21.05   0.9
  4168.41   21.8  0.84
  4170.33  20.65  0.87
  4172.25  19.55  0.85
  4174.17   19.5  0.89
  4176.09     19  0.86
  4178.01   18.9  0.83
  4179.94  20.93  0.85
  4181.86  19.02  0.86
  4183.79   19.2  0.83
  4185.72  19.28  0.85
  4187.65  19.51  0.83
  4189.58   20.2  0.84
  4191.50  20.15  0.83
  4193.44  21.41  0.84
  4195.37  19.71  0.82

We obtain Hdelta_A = 1.5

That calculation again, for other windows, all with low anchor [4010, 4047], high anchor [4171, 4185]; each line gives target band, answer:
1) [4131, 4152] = -1.4 Ang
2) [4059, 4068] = 0.5 Ang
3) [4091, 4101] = 0.4 Ang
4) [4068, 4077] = -0.8 Ang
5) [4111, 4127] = -0.5 Ang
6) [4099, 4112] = 1.3 Ang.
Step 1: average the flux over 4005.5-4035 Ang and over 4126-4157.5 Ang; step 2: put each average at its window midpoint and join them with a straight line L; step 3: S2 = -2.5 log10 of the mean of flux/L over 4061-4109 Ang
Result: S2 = 0.05 mag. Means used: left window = 20.5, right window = 20.8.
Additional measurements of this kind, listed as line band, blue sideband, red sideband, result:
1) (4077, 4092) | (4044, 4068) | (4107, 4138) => -0.02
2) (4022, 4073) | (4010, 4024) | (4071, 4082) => 0.04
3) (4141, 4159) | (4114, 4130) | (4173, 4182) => -0.04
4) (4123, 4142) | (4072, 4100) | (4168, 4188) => -0.04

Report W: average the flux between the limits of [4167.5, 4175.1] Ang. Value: 20.4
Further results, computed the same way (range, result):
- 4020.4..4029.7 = 20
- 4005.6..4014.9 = 21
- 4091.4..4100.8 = 19.1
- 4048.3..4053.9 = 20.7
